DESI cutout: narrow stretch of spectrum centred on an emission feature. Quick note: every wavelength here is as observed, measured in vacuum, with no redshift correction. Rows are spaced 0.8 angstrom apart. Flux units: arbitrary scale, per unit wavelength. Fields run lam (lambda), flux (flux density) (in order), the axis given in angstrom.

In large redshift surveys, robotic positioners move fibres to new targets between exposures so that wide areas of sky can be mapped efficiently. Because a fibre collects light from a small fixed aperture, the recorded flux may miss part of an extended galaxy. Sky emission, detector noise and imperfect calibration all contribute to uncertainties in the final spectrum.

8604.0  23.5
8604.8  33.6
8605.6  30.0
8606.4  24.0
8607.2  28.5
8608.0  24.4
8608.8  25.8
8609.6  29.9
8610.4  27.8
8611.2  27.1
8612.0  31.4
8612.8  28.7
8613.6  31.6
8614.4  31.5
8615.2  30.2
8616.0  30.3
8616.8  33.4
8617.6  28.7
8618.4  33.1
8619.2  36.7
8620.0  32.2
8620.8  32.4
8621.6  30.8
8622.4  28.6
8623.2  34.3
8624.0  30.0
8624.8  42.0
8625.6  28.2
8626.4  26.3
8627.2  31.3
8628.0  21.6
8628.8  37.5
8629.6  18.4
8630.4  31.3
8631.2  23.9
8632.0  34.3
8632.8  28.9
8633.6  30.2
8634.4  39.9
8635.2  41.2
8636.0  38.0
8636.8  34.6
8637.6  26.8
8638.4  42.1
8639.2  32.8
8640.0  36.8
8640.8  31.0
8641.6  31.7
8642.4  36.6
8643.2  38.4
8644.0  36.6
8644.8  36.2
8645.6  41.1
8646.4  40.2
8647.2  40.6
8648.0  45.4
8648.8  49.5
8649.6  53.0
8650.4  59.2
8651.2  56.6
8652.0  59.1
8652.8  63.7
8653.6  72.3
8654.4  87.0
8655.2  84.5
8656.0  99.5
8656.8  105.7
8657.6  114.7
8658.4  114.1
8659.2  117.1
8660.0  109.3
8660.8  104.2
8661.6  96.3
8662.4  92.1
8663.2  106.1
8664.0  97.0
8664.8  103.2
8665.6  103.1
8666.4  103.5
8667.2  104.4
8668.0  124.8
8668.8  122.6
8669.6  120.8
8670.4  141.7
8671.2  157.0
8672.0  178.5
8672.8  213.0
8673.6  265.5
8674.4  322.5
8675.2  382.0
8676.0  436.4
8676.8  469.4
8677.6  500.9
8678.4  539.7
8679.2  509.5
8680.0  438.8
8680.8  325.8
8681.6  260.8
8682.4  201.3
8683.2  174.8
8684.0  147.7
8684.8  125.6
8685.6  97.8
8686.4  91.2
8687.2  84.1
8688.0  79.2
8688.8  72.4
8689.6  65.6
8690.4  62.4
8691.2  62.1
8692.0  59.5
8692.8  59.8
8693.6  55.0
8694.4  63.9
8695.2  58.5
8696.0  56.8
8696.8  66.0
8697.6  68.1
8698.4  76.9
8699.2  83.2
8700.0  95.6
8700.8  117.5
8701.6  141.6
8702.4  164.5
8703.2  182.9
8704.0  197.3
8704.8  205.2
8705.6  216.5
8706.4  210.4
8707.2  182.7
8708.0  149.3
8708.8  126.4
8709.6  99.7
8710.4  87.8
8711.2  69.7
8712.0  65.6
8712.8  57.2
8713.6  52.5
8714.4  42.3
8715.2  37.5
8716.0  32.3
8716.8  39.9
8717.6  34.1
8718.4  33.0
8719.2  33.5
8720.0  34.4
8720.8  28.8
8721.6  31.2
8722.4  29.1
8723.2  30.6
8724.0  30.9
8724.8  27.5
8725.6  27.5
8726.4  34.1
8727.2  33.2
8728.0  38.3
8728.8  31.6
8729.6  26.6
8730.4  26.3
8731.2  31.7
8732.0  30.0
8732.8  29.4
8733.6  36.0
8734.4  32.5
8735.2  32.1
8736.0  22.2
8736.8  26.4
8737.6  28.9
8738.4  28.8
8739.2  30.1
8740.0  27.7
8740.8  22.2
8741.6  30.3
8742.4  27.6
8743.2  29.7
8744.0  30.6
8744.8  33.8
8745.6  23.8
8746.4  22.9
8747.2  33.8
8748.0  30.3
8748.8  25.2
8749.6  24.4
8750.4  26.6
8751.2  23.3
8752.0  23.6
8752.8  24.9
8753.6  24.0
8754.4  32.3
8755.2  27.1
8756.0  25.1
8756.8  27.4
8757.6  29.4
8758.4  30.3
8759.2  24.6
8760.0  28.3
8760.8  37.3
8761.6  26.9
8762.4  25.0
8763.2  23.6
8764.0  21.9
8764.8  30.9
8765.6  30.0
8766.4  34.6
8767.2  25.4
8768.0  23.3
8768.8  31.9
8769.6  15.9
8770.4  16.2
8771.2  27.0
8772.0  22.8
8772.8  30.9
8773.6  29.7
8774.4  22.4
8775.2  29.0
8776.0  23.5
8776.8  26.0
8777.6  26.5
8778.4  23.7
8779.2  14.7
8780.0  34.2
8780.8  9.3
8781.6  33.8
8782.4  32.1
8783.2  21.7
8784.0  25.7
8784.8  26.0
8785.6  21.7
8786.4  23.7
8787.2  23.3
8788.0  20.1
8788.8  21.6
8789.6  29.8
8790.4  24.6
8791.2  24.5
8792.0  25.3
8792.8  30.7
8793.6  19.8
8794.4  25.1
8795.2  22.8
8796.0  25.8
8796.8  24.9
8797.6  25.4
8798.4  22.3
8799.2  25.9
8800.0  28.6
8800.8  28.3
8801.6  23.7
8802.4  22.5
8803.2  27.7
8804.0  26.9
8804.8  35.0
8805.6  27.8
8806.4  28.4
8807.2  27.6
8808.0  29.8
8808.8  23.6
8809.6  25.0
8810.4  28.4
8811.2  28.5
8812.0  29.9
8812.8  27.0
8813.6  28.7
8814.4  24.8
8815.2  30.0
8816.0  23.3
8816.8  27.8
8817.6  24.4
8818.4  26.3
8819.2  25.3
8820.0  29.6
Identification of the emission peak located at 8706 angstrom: [N II] 6583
